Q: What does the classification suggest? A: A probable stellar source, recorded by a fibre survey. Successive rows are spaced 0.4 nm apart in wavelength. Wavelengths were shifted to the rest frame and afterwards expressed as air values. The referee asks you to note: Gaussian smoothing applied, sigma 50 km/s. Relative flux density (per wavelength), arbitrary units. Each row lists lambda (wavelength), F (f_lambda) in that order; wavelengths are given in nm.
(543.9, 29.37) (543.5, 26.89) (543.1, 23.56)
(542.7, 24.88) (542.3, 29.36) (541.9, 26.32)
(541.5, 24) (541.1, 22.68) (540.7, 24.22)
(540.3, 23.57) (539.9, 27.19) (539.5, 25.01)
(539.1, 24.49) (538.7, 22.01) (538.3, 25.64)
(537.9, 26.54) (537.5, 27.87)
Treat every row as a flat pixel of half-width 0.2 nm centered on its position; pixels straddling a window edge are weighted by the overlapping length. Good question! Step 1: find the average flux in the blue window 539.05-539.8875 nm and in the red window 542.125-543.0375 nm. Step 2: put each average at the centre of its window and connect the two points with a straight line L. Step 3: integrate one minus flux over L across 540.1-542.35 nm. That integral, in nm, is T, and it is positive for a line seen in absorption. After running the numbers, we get 0.11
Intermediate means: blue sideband 25.3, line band 24.7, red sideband 26.5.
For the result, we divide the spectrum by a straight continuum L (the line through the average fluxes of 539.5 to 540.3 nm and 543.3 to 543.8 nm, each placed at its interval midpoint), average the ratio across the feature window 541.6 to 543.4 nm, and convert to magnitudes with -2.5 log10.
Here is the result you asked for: 0.04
